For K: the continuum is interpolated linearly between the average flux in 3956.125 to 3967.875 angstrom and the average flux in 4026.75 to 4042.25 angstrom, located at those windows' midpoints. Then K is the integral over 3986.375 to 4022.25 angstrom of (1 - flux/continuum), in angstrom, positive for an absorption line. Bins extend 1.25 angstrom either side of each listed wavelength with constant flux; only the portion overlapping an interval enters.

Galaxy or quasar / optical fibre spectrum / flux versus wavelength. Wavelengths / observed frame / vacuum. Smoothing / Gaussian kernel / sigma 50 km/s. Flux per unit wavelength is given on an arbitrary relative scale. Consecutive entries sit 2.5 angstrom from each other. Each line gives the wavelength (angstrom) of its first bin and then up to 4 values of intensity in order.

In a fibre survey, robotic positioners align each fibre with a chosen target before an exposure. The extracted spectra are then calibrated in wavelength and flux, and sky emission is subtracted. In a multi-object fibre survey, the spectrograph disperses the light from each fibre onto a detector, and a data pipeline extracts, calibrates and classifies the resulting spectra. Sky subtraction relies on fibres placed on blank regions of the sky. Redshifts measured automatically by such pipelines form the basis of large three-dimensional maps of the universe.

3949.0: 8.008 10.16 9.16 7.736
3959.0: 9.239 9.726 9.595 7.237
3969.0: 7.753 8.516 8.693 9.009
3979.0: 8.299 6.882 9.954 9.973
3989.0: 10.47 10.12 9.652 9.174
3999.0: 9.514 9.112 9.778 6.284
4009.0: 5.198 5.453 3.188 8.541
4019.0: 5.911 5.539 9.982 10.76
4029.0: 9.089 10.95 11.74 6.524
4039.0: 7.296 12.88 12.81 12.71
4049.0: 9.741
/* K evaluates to 5.64 angstrom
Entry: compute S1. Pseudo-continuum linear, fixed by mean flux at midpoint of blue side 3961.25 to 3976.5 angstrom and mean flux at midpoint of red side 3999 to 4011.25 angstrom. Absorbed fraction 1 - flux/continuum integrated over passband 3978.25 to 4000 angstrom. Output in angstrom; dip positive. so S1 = -3.6 angstrom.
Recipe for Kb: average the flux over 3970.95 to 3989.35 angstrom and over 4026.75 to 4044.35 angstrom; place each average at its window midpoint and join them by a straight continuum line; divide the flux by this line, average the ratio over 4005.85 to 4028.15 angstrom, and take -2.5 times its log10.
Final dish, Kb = 0.386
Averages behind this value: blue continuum 8.92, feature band 6.82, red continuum 10.1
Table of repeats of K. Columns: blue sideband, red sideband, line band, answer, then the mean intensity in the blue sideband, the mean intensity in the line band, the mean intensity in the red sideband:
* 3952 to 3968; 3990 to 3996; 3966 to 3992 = 1.65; 8.83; 8.82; 9.82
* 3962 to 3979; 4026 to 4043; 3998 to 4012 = 2.43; 8.51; 7.63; 9.9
